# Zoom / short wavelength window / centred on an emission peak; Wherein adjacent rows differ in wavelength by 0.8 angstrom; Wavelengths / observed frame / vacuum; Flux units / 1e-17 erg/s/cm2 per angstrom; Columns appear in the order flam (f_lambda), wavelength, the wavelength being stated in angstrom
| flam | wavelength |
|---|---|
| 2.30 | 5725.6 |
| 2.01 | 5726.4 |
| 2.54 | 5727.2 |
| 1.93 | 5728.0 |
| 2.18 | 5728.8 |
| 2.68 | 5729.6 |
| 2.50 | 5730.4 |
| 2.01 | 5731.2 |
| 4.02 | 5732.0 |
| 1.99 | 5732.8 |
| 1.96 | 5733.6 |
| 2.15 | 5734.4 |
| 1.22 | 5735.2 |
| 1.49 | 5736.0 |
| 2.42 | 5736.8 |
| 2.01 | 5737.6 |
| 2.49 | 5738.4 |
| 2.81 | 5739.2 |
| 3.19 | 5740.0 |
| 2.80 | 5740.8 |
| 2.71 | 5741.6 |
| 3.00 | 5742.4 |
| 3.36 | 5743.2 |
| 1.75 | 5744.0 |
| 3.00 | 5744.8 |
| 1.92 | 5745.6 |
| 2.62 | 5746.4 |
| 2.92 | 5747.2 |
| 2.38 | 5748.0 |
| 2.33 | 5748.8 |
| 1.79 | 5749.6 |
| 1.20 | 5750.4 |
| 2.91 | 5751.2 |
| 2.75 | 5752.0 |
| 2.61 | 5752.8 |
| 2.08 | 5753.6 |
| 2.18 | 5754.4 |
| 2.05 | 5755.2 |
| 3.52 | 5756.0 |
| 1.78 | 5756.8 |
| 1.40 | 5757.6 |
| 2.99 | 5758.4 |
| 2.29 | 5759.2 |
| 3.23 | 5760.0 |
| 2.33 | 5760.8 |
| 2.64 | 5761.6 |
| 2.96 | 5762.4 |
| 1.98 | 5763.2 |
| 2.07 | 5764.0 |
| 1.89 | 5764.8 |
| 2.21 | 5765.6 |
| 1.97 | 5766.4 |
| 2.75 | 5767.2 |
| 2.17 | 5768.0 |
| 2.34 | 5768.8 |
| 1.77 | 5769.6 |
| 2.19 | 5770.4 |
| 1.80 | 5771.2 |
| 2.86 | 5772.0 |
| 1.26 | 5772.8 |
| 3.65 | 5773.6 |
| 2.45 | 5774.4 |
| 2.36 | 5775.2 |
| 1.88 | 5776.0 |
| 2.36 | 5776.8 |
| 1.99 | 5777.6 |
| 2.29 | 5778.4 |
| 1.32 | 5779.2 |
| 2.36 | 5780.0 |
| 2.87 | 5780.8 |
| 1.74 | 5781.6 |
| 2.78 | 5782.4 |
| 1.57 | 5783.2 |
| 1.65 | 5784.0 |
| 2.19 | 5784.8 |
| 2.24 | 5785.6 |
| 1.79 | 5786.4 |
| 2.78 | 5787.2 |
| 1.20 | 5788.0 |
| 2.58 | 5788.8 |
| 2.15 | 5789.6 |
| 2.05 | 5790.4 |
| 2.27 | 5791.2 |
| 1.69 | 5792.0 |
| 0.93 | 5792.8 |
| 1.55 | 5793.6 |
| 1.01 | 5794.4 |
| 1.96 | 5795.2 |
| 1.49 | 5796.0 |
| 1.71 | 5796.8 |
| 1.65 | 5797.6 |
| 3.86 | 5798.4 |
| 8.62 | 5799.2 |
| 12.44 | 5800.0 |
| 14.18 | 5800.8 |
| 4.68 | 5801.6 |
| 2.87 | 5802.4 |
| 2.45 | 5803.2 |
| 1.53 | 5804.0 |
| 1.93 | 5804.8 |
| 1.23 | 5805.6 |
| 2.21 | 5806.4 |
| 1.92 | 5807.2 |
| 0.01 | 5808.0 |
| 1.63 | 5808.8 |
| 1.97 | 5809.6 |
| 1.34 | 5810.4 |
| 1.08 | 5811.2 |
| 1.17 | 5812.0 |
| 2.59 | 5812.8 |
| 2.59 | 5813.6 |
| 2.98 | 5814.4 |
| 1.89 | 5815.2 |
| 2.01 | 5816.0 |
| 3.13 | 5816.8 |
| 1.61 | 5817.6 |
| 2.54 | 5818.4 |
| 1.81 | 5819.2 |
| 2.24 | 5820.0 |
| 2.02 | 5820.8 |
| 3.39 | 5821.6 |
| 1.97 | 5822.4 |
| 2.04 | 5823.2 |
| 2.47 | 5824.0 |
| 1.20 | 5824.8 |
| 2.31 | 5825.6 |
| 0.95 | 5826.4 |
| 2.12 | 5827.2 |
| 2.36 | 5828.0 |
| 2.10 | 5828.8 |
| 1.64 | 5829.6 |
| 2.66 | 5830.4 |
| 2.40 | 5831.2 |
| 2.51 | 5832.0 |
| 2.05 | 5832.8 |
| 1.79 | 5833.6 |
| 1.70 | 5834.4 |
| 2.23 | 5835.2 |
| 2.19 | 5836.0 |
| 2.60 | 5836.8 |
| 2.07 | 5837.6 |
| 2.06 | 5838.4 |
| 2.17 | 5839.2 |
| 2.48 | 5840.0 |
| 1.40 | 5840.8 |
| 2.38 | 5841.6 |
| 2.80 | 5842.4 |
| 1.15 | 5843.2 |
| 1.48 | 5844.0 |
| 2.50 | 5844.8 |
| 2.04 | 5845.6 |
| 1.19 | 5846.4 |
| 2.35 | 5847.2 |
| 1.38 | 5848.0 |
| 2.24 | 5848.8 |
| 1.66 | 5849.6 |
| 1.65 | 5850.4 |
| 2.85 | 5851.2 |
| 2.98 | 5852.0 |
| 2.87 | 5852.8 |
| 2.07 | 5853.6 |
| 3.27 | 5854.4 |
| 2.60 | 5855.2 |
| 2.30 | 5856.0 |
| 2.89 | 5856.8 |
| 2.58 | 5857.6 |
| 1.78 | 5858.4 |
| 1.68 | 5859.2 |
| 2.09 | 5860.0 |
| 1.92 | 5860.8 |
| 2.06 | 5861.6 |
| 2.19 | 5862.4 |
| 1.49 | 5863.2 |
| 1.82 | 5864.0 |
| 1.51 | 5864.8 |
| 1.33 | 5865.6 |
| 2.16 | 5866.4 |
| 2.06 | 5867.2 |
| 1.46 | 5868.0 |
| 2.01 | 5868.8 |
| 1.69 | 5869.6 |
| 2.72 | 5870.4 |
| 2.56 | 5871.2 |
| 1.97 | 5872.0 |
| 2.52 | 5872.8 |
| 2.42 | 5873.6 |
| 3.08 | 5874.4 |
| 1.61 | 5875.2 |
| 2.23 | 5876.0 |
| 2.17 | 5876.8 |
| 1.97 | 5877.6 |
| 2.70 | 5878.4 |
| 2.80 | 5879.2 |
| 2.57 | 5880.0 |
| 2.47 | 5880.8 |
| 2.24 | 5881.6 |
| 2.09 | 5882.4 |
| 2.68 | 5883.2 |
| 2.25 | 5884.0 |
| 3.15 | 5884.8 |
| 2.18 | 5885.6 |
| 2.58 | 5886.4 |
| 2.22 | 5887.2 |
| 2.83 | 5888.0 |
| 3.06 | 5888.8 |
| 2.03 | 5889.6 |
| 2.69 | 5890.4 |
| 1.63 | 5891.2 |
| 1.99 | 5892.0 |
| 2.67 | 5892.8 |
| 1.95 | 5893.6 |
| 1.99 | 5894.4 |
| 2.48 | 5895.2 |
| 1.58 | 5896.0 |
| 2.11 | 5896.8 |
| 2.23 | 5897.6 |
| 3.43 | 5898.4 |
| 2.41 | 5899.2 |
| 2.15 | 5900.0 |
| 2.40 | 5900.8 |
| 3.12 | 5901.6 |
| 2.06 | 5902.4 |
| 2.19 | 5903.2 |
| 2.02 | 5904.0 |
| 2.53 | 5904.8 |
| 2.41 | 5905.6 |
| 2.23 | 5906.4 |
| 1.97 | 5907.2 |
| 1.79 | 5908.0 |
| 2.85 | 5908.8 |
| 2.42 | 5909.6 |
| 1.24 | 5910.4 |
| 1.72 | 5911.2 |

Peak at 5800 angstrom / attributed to H-beta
